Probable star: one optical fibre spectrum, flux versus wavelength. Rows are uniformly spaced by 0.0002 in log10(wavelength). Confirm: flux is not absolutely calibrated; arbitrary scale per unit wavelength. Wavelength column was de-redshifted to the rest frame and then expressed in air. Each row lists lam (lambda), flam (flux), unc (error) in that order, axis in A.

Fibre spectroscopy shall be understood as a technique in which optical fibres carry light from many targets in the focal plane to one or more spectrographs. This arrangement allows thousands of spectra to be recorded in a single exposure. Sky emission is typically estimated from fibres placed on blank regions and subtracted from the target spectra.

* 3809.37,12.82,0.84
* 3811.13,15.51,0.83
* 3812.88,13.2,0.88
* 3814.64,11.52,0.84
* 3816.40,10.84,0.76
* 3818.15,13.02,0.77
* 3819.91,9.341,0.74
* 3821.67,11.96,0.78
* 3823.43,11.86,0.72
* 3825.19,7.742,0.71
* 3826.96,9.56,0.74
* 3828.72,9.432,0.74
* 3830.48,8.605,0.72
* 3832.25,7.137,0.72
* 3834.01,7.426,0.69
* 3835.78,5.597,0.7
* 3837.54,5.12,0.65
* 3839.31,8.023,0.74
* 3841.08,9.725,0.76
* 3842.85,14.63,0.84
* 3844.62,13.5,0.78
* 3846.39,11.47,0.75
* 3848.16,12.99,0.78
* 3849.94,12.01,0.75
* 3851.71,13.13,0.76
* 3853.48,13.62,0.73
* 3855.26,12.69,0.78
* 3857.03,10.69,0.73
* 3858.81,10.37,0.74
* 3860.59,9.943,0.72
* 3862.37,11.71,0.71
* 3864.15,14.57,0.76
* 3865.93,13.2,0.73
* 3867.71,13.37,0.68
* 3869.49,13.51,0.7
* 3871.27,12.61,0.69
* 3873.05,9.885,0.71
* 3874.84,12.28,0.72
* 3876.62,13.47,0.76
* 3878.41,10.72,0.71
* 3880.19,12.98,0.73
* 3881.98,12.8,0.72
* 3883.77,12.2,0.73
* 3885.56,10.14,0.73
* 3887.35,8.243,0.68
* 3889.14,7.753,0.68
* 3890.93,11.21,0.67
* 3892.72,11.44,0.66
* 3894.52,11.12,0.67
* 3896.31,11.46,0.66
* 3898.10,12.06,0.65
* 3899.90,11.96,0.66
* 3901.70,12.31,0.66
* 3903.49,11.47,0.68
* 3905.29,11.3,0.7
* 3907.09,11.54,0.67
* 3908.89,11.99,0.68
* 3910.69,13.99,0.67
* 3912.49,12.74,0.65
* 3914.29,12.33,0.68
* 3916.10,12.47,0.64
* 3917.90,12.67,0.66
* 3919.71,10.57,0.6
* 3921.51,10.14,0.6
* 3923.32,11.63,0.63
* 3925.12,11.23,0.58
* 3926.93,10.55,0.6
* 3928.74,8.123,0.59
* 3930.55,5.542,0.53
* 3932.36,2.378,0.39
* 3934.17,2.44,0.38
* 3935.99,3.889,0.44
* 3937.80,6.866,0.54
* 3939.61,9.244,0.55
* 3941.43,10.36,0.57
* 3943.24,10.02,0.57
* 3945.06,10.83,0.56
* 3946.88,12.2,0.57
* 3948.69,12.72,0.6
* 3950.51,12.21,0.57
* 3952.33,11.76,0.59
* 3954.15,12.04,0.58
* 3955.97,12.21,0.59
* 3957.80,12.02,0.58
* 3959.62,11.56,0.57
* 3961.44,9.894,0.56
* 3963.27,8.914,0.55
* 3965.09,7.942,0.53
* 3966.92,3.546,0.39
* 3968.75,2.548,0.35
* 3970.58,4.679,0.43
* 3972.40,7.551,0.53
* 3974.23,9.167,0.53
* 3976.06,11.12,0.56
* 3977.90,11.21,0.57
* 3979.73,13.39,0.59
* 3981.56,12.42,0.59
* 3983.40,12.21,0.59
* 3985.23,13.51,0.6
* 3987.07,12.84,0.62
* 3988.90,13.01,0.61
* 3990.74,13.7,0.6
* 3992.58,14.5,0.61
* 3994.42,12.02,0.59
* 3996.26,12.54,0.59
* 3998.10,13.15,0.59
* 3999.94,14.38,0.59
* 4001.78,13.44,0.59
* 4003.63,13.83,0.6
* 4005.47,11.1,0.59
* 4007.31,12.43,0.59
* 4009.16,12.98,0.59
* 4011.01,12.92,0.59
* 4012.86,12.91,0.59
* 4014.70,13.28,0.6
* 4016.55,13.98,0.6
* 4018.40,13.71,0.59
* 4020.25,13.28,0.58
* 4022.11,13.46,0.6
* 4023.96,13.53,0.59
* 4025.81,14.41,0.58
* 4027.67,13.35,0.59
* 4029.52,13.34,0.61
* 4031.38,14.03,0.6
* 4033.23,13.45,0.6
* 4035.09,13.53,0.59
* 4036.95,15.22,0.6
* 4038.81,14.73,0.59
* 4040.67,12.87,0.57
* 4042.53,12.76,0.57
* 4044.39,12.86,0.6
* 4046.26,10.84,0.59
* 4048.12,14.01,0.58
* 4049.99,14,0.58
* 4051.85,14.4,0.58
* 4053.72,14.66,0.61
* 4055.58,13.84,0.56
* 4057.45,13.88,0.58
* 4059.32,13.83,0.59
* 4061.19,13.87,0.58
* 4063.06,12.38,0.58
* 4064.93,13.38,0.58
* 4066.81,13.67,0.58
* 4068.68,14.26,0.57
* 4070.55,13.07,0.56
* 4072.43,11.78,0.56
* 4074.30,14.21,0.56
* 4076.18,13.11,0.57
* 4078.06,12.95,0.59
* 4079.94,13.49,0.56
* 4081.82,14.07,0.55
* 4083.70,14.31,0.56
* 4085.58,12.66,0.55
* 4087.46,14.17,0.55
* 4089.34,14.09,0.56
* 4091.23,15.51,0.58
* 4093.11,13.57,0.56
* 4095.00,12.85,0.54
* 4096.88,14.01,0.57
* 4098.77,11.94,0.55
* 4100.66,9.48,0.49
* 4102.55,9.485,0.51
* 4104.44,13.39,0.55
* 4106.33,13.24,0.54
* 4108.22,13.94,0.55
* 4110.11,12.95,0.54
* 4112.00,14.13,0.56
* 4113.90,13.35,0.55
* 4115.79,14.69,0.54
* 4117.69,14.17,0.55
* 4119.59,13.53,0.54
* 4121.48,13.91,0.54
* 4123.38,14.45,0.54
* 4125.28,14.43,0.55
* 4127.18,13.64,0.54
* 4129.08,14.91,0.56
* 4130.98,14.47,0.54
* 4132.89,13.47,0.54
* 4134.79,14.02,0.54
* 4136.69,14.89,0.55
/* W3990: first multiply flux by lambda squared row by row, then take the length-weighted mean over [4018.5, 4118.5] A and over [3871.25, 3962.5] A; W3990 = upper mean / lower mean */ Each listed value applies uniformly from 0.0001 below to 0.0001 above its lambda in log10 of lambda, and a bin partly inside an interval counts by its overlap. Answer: 1.36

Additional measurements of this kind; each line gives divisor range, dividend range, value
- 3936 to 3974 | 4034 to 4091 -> 1.54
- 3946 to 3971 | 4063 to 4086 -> 1.47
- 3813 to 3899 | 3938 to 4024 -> 1.11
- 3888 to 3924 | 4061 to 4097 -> 1.28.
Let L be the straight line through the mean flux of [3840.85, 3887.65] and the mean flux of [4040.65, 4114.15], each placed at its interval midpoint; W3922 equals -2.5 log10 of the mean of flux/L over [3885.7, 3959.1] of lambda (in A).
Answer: 0.19 mag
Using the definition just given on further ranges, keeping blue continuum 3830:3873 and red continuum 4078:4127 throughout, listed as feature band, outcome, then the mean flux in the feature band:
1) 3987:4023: -0.056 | 13.2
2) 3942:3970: 0.205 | 9.96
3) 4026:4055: -0.064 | 13.6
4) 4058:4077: -0.022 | 13.4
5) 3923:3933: 0.393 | 8.2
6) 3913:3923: 0.002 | 11.7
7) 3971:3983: 0.156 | 10.6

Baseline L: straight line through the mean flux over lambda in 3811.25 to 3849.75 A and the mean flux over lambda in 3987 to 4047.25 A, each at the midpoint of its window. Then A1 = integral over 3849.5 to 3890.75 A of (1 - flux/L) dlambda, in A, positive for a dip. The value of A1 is -3.5 A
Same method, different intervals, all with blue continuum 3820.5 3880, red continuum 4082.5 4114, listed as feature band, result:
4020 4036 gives -1.4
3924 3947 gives 7.6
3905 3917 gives -0.9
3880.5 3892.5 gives 0.8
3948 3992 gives 5.5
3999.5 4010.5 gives -0.6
